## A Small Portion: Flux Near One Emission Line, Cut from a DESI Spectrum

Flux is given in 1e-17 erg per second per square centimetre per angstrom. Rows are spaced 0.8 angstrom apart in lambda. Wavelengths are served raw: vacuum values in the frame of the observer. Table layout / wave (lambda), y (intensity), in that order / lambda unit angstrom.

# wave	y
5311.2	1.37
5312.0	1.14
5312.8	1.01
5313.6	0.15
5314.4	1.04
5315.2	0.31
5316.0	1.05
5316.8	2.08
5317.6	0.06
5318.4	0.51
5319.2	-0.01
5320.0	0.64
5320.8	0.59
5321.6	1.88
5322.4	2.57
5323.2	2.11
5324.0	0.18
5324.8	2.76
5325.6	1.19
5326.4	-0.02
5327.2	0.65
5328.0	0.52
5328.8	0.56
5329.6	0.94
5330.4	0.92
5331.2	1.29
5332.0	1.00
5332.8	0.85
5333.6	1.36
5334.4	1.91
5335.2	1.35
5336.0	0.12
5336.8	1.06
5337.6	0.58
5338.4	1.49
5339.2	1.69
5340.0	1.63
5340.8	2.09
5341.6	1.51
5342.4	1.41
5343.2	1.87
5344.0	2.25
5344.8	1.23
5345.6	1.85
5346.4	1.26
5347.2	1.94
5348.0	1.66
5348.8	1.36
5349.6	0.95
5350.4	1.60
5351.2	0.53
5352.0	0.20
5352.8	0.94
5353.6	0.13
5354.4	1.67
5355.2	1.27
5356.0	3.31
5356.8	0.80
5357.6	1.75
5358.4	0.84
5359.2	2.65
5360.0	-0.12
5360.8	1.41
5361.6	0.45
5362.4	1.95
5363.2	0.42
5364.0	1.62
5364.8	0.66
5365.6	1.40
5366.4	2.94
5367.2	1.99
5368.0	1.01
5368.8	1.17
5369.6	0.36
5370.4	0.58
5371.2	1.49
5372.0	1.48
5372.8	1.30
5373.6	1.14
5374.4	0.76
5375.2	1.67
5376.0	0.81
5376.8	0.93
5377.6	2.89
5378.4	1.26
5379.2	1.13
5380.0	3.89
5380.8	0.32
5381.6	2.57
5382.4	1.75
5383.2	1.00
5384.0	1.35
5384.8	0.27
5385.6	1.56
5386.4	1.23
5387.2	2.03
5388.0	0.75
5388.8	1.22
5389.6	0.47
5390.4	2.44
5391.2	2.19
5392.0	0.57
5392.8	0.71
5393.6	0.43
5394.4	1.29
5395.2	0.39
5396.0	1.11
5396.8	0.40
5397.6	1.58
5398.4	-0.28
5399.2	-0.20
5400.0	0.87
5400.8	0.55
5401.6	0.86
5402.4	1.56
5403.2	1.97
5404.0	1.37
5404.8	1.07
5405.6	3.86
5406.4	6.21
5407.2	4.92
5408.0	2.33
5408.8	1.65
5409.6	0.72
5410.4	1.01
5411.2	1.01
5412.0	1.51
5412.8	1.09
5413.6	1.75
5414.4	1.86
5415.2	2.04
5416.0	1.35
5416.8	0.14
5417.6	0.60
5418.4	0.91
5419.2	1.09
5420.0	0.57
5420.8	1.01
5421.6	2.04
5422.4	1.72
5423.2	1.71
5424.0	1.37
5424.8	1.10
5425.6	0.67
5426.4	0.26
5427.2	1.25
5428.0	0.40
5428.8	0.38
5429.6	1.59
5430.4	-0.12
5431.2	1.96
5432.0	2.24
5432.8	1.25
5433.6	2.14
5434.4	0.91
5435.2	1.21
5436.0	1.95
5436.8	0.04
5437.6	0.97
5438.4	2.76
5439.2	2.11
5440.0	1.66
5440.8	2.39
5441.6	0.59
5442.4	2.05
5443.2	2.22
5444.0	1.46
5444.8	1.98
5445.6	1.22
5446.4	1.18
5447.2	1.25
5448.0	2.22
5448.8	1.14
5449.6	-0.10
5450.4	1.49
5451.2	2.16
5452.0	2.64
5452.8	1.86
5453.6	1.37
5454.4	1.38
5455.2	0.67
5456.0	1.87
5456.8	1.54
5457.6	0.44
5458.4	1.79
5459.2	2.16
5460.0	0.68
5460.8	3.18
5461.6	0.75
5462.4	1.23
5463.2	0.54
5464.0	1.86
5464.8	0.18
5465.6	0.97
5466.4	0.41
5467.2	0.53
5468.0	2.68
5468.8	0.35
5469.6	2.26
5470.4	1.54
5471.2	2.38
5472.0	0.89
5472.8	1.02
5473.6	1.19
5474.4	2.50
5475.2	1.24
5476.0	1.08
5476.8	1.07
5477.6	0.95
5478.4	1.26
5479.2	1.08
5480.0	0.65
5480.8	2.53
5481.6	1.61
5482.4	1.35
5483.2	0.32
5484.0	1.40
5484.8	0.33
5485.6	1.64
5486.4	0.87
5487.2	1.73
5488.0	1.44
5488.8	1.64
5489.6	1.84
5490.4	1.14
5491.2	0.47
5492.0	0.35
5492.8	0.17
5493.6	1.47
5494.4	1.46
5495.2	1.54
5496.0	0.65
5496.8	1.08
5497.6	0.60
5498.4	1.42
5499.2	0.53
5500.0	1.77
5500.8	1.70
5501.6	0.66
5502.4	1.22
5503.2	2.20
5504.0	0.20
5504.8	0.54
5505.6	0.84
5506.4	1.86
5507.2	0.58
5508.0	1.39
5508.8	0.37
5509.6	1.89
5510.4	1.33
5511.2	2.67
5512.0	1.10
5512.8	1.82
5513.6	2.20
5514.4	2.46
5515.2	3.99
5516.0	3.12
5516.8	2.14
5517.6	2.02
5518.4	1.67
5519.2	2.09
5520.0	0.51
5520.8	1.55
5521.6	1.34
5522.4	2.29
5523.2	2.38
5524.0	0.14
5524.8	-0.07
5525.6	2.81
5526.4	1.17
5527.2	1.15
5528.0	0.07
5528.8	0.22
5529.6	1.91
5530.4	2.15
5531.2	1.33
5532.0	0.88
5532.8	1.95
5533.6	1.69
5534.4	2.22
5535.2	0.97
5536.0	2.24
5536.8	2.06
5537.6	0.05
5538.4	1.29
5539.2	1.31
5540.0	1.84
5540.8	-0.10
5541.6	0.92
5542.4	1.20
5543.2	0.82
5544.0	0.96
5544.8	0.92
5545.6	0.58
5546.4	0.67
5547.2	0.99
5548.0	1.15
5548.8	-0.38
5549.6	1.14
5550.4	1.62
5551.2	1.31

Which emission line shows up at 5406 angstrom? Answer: H-beta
